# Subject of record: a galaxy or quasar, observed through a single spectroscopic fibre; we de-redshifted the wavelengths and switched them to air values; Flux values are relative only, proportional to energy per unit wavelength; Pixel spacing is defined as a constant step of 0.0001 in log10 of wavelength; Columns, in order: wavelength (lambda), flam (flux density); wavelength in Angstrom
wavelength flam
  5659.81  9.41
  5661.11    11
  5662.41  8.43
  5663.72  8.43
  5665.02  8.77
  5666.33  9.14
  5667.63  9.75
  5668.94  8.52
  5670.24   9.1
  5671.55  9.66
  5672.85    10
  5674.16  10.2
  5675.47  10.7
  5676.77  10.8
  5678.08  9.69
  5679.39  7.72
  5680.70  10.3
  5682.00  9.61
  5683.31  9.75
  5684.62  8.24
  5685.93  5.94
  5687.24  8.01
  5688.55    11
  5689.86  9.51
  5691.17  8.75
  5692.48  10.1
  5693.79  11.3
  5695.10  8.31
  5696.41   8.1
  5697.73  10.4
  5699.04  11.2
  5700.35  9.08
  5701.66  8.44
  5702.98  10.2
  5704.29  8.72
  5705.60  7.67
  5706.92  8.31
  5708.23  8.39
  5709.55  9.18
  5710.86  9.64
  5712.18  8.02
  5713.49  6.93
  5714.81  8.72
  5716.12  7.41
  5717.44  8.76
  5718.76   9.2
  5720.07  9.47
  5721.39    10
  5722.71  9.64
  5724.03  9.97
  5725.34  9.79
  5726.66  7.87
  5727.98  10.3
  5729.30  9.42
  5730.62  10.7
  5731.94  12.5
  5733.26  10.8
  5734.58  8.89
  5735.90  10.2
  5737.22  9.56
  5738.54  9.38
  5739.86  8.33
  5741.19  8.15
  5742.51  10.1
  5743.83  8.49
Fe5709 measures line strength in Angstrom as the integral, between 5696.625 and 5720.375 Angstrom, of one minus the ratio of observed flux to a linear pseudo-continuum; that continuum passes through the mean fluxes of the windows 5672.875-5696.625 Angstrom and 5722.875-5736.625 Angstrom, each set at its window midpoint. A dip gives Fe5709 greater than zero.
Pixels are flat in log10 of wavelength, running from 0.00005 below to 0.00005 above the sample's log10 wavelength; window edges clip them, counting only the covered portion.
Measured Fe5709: 2.1 Angstrom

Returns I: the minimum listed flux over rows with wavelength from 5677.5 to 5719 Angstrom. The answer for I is 5.94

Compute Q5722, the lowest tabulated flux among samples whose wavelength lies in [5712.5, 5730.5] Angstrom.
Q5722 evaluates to 6.93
